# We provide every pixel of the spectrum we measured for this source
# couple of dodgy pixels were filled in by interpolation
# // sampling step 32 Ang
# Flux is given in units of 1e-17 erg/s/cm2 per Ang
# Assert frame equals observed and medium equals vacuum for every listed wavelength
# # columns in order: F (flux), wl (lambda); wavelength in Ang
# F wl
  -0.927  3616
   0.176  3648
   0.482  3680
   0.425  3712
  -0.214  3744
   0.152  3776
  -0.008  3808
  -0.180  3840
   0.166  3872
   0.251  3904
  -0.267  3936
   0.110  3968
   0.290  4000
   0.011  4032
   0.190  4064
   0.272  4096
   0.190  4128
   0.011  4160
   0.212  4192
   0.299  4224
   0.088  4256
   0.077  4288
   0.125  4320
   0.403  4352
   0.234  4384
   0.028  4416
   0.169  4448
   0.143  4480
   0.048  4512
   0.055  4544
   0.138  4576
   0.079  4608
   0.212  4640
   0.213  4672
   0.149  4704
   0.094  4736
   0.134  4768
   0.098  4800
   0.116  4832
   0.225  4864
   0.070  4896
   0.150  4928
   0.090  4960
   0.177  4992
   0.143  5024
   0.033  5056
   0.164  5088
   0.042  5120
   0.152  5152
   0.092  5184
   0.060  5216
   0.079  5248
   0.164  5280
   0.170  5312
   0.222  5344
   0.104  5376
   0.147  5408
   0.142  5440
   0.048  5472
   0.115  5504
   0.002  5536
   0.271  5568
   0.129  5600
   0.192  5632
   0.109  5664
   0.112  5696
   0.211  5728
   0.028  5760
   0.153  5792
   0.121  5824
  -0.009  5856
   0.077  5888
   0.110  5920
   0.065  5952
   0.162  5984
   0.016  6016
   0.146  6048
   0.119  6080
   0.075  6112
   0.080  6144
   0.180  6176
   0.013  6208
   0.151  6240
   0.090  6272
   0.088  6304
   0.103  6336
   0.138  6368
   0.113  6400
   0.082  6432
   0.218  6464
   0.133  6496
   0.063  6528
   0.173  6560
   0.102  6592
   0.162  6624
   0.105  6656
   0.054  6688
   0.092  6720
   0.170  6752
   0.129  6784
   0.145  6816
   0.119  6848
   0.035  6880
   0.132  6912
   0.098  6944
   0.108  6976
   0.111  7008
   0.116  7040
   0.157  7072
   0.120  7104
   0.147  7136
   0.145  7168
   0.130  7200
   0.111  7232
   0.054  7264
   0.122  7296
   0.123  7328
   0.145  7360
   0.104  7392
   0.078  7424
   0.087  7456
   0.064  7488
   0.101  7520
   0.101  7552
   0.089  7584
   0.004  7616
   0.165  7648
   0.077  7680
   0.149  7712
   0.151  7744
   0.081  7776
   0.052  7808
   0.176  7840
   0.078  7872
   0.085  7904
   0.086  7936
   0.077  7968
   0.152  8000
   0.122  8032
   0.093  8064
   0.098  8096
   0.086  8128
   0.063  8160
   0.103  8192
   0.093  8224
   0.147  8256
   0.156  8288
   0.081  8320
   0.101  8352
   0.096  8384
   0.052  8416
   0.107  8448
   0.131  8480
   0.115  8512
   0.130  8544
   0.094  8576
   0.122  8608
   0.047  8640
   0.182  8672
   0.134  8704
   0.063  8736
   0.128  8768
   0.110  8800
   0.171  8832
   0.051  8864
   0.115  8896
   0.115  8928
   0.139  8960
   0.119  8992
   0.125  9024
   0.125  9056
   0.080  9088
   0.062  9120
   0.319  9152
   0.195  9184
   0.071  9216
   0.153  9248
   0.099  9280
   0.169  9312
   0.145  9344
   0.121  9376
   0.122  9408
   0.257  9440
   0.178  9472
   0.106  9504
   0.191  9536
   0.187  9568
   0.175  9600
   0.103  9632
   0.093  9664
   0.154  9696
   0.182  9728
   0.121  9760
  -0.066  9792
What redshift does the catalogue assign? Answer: 1.46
